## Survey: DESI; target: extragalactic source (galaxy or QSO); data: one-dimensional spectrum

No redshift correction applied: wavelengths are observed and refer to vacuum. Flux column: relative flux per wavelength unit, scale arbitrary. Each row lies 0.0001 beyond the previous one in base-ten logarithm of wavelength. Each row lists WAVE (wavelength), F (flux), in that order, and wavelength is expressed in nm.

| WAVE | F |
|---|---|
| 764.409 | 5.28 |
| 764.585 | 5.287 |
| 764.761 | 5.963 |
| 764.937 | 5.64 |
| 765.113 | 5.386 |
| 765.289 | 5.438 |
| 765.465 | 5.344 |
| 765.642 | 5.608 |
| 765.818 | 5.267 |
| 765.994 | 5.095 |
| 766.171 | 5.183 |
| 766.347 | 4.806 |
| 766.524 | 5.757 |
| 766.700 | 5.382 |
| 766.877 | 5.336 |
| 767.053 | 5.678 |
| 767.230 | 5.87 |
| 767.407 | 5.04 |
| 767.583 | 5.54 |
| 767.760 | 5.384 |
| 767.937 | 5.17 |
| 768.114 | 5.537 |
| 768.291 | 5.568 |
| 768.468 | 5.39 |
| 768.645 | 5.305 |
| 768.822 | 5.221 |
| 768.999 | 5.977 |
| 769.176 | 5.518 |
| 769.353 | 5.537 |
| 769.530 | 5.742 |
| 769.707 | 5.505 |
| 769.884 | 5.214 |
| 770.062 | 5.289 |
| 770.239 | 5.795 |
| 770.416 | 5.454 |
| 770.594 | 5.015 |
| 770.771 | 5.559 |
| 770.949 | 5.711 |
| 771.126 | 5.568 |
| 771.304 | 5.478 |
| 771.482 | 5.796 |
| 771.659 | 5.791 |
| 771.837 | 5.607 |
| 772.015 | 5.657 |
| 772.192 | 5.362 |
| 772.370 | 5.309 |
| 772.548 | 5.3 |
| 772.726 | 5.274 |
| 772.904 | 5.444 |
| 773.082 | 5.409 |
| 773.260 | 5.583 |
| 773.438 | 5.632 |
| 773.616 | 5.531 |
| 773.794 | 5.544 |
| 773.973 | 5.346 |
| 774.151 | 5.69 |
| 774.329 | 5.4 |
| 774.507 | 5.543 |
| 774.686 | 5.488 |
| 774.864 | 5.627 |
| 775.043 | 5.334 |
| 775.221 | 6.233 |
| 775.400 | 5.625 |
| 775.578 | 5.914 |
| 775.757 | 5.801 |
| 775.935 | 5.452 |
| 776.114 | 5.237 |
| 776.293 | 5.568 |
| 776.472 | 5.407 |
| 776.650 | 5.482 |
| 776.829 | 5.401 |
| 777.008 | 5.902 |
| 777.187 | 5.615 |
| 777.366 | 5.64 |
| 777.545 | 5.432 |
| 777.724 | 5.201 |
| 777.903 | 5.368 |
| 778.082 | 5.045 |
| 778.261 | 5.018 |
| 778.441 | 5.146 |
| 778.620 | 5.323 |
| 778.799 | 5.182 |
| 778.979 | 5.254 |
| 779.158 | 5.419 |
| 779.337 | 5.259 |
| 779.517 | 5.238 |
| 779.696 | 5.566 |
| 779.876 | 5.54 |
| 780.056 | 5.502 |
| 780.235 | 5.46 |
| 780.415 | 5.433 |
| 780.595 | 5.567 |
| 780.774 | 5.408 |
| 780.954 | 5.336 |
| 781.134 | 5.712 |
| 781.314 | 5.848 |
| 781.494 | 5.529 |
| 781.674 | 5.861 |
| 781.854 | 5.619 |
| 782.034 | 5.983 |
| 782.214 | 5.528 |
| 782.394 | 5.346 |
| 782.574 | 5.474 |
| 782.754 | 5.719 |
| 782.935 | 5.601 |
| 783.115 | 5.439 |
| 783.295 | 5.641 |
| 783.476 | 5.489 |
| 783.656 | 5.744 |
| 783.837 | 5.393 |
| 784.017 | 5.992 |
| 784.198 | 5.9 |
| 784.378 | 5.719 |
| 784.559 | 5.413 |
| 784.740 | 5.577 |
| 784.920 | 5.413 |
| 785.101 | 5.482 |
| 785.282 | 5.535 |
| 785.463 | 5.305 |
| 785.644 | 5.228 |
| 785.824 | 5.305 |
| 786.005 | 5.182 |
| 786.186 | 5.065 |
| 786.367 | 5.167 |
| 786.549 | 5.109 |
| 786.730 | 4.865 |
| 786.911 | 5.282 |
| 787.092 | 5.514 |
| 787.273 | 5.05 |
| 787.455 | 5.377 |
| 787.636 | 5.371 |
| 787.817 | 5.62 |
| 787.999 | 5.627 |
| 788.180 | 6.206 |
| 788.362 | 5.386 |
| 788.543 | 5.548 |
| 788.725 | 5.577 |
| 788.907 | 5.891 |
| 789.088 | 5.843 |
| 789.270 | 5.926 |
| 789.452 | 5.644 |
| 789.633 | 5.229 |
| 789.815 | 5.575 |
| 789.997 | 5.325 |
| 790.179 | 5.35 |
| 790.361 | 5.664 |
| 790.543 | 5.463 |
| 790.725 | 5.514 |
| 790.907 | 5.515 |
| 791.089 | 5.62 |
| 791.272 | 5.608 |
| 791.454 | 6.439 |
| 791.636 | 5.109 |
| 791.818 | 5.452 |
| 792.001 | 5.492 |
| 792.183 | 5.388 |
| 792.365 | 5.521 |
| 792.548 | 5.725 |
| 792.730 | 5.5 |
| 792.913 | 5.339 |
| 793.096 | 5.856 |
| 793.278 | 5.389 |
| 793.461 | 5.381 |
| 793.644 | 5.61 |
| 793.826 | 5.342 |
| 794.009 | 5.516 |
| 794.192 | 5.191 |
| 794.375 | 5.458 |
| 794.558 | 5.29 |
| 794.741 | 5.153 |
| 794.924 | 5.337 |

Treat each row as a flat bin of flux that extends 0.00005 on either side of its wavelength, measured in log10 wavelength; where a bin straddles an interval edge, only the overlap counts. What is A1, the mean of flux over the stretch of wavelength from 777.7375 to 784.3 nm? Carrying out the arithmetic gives 5.49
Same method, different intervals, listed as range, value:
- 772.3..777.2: 5.54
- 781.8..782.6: 5.6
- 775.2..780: 5.44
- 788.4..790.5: 5.59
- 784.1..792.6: 5.49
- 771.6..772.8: 5.47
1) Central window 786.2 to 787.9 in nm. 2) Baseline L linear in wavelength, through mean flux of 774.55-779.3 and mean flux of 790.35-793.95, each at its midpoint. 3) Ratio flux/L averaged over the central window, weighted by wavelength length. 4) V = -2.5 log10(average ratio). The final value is 0.05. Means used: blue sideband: 5.46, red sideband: 5.54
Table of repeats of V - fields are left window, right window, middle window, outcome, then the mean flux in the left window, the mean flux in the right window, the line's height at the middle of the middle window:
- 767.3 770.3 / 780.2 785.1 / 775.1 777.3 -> -0.02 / 5.45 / 5.6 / 5.53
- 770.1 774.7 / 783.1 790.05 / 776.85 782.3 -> 0.01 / 5.51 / 5.49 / 5.5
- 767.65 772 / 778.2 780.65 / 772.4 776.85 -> -0.02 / 5.51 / 5.35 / 5.43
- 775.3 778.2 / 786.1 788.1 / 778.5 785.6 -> -0.03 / 5.5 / 5.28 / 5.39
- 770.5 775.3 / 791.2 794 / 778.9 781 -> 0.02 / 5.53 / 5.54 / 5.53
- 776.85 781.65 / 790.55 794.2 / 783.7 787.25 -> 0.02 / 5.43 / 5.53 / 5.48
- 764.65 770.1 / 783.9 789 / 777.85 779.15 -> 0.05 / 5.44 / 5.45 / 5.45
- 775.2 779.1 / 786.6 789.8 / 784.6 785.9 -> 0.02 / 5.45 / 5.52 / 5.5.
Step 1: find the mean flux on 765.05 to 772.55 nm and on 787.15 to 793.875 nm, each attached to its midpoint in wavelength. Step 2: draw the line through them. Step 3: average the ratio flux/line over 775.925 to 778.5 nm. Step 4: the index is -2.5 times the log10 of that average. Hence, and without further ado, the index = 0.02 mag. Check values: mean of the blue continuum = 5.46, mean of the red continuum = 5.55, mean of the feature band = 5.39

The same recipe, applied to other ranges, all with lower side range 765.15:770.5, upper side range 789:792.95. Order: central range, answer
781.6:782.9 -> -0.026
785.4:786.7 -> 0.072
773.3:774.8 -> -0.012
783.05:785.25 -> -0.015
